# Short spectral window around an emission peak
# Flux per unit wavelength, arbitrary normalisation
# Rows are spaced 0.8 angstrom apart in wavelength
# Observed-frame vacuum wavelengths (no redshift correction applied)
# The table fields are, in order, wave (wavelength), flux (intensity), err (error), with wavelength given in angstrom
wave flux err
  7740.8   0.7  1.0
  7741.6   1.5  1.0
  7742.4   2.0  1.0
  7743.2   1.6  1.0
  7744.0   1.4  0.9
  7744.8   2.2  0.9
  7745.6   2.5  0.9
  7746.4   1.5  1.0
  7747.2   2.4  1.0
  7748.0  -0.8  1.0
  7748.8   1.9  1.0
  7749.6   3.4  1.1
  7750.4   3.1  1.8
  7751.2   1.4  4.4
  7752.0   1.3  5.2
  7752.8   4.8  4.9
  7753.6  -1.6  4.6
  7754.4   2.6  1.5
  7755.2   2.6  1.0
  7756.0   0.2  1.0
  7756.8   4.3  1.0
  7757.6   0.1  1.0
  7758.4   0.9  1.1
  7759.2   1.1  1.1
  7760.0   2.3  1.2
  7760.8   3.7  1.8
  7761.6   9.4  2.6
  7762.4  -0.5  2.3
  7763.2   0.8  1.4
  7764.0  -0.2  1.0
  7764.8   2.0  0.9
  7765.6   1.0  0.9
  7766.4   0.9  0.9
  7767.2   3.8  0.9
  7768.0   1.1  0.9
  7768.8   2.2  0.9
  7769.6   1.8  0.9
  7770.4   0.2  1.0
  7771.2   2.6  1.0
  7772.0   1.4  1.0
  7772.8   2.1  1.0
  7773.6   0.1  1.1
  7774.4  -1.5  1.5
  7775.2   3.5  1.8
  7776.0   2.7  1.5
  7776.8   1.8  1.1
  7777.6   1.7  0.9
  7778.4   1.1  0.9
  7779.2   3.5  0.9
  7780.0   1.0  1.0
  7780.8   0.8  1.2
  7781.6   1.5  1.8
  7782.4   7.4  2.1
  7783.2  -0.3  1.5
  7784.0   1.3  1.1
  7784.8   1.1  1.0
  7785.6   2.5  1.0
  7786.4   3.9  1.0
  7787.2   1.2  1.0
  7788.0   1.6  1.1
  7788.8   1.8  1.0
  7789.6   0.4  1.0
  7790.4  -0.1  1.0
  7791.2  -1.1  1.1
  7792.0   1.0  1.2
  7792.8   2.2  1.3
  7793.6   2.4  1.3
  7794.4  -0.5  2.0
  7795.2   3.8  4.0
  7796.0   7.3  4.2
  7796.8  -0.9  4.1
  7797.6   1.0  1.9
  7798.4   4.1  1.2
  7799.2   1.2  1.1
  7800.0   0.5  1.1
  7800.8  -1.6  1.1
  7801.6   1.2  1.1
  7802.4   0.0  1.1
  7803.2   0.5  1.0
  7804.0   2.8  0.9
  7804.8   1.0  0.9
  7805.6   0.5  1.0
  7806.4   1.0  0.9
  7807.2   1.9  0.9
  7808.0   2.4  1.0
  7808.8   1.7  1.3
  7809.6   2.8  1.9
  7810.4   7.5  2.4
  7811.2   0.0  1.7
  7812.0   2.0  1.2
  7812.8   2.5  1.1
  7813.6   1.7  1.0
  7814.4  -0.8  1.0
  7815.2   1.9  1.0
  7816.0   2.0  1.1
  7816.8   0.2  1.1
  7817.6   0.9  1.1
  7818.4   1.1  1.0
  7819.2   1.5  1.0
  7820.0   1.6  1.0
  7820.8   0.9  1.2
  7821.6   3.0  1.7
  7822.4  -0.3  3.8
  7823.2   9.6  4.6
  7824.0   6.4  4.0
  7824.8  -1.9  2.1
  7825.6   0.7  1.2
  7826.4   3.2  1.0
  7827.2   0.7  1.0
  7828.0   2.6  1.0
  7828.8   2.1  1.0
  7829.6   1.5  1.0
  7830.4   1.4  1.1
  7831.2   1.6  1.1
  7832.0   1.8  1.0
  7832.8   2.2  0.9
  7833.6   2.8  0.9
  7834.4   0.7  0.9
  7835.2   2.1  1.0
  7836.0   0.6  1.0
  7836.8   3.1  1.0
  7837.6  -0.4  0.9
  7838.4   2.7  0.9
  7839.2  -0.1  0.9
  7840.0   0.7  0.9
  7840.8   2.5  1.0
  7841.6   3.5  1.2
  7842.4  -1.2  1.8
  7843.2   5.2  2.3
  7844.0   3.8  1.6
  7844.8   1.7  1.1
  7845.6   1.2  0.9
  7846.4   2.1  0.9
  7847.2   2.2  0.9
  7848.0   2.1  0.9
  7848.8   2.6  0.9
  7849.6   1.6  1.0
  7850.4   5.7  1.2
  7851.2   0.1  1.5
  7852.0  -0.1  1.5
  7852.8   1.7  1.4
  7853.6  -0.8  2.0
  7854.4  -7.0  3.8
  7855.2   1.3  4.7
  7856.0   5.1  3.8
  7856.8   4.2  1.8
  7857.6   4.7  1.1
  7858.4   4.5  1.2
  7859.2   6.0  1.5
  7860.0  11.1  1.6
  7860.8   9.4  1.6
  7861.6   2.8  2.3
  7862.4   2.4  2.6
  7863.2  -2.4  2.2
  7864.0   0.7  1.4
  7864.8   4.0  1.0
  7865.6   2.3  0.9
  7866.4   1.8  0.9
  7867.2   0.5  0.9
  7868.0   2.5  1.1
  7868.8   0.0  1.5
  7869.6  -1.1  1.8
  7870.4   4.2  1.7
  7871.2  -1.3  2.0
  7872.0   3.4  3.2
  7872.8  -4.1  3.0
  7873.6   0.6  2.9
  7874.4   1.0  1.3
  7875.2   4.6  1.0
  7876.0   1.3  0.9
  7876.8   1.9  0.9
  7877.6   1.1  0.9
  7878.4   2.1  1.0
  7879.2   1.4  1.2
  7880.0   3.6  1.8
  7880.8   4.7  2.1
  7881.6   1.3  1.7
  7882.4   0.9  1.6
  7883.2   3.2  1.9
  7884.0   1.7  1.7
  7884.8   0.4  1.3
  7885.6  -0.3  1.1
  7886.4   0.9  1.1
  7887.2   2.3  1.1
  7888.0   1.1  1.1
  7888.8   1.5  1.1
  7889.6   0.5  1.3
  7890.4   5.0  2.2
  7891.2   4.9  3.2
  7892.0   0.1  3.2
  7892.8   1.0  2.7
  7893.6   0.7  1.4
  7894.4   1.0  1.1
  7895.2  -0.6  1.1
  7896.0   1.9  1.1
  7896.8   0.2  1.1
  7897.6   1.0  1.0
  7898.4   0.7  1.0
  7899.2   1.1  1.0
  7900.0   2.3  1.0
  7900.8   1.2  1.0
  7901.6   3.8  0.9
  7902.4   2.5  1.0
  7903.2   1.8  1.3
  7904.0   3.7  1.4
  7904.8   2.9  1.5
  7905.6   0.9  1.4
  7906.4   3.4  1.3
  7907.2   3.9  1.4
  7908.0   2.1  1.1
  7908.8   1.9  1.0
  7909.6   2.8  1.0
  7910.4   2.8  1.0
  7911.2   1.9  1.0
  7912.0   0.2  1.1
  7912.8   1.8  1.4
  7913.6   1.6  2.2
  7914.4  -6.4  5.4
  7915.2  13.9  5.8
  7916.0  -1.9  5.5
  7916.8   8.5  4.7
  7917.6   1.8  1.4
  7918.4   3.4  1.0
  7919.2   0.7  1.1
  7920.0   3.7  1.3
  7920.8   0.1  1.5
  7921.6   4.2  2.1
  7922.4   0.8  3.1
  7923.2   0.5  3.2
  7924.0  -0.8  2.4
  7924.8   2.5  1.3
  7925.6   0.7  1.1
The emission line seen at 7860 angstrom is H-gamma 4340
